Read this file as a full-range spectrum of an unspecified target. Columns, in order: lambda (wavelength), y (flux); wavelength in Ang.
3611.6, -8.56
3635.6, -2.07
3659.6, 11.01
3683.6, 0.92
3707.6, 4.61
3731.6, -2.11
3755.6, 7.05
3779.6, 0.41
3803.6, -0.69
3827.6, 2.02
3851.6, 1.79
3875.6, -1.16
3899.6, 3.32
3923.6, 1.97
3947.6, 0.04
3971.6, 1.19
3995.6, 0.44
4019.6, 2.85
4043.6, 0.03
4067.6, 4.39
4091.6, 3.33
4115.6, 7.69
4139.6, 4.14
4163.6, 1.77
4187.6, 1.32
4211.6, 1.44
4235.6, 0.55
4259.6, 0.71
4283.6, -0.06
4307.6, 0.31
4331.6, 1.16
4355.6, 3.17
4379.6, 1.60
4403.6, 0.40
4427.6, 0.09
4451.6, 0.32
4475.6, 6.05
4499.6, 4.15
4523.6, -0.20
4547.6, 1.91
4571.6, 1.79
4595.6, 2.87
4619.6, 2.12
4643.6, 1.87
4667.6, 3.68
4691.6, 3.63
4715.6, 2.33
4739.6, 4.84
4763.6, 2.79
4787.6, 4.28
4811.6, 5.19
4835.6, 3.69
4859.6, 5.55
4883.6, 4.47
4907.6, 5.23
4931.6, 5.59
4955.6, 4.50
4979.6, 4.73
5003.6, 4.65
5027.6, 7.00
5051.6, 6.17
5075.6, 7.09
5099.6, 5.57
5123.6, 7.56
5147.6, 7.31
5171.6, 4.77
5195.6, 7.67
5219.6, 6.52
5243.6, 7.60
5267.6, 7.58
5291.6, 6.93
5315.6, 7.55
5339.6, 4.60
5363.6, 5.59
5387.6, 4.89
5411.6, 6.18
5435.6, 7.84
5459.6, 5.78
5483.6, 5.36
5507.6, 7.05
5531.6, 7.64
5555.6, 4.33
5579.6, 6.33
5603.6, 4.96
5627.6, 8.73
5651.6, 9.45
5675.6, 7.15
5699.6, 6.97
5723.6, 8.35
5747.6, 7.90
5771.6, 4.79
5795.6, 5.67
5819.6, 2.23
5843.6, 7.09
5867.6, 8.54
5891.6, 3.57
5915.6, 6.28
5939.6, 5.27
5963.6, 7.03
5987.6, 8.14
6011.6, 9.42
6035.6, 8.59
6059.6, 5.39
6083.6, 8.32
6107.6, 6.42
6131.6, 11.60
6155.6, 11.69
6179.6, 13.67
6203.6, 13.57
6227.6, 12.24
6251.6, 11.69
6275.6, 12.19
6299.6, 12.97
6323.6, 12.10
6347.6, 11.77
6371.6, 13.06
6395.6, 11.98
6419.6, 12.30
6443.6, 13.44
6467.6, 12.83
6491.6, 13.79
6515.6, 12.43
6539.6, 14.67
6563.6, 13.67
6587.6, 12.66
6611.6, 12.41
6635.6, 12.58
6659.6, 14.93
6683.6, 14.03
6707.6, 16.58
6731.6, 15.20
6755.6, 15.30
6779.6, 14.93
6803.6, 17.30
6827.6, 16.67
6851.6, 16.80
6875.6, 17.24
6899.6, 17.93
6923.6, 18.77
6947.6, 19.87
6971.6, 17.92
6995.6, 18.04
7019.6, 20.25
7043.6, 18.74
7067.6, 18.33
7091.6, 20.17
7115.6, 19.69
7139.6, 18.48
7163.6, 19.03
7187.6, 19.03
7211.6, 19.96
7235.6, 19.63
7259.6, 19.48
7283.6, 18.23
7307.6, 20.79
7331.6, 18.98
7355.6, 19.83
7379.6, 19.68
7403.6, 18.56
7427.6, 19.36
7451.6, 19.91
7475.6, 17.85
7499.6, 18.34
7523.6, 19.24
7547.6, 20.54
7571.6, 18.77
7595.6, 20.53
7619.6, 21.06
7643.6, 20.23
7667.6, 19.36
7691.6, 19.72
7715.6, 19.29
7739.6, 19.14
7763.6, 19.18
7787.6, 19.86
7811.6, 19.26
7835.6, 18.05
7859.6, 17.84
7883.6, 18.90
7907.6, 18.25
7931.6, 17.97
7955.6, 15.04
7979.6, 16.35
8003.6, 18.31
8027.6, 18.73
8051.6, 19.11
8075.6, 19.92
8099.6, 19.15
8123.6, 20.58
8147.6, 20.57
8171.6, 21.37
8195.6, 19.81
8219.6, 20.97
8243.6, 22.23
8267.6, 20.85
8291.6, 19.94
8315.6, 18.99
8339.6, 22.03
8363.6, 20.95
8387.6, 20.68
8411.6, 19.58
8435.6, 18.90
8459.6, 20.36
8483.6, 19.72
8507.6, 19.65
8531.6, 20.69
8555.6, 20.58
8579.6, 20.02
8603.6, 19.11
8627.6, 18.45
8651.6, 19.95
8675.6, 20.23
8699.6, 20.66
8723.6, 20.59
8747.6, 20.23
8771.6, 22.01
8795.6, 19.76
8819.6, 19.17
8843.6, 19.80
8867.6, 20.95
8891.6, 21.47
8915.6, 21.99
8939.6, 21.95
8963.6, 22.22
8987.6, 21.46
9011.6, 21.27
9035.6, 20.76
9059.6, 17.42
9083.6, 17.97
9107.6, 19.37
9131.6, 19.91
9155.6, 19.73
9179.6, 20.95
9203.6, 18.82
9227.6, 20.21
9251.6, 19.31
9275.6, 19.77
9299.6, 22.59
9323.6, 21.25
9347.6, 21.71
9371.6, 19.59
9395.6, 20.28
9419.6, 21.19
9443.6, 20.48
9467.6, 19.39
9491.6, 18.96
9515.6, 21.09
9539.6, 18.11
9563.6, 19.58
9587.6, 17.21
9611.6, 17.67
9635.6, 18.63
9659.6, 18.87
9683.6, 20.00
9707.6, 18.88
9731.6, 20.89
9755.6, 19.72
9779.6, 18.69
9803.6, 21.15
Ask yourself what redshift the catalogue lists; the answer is 0.538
